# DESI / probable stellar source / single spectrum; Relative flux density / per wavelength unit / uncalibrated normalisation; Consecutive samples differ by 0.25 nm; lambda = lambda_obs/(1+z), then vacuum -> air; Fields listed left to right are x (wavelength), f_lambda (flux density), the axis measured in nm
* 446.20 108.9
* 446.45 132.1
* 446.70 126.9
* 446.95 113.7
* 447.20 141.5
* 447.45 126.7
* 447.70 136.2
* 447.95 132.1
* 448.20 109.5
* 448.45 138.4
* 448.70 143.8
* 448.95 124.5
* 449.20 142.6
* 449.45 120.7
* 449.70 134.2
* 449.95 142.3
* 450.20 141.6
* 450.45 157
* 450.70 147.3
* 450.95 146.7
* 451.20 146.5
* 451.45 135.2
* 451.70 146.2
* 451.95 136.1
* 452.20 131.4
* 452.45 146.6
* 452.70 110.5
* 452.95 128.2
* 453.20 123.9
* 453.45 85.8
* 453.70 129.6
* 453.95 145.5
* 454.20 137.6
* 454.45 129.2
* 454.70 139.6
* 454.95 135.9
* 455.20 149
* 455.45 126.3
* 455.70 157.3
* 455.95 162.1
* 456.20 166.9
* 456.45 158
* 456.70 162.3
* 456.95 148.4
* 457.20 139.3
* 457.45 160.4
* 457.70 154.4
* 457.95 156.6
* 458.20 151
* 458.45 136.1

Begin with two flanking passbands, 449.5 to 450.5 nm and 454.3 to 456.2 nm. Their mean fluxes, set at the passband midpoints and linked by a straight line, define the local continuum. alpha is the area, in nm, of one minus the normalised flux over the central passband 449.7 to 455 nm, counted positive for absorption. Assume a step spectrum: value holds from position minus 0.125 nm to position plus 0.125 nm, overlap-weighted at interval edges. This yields 0.27 nm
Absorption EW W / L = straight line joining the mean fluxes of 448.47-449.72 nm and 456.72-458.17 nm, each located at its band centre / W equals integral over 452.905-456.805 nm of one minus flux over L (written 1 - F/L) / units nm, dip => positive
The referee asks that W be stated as 0.18 nm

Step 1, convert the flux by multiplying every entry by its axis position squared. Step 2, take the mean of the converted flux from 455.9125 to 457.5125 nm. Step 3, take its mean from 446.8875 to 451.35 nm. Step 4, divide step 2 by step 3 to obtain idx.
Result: 1.2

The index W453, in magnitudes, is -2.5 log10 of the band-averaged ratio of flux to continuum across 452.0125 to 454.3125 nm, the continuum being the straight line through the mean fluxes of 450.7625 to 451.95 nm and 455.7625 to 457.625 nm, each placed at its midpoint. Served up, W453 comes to 0.17 mag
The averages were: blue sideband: 143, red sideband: 157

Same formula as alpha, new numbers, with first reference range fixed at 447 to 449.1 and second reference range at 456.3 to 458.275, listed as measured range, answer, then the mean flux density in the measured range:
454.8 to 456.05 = 0.03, 146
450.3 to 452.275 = -0.06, 144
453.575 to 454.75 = 0.08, 136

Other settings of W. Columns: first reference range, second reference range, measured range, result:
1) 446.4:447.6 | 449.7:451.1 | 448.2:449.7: 0.07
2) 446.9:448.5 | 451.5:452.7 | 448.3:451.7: -0.19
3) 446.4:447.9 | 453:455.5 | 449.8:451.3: -0.19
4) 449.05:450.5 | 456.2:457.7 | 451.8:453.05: 0.12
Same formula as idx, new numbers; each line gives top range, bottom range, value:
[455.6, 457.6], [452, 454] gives 1.28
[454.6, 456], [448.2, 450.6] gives 1.08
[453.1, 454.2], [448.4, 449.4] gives 0.92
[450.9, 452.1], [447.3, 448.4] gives 1.13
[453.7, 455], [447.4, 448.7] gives 1.08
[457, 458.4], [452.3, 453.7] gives 1.29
